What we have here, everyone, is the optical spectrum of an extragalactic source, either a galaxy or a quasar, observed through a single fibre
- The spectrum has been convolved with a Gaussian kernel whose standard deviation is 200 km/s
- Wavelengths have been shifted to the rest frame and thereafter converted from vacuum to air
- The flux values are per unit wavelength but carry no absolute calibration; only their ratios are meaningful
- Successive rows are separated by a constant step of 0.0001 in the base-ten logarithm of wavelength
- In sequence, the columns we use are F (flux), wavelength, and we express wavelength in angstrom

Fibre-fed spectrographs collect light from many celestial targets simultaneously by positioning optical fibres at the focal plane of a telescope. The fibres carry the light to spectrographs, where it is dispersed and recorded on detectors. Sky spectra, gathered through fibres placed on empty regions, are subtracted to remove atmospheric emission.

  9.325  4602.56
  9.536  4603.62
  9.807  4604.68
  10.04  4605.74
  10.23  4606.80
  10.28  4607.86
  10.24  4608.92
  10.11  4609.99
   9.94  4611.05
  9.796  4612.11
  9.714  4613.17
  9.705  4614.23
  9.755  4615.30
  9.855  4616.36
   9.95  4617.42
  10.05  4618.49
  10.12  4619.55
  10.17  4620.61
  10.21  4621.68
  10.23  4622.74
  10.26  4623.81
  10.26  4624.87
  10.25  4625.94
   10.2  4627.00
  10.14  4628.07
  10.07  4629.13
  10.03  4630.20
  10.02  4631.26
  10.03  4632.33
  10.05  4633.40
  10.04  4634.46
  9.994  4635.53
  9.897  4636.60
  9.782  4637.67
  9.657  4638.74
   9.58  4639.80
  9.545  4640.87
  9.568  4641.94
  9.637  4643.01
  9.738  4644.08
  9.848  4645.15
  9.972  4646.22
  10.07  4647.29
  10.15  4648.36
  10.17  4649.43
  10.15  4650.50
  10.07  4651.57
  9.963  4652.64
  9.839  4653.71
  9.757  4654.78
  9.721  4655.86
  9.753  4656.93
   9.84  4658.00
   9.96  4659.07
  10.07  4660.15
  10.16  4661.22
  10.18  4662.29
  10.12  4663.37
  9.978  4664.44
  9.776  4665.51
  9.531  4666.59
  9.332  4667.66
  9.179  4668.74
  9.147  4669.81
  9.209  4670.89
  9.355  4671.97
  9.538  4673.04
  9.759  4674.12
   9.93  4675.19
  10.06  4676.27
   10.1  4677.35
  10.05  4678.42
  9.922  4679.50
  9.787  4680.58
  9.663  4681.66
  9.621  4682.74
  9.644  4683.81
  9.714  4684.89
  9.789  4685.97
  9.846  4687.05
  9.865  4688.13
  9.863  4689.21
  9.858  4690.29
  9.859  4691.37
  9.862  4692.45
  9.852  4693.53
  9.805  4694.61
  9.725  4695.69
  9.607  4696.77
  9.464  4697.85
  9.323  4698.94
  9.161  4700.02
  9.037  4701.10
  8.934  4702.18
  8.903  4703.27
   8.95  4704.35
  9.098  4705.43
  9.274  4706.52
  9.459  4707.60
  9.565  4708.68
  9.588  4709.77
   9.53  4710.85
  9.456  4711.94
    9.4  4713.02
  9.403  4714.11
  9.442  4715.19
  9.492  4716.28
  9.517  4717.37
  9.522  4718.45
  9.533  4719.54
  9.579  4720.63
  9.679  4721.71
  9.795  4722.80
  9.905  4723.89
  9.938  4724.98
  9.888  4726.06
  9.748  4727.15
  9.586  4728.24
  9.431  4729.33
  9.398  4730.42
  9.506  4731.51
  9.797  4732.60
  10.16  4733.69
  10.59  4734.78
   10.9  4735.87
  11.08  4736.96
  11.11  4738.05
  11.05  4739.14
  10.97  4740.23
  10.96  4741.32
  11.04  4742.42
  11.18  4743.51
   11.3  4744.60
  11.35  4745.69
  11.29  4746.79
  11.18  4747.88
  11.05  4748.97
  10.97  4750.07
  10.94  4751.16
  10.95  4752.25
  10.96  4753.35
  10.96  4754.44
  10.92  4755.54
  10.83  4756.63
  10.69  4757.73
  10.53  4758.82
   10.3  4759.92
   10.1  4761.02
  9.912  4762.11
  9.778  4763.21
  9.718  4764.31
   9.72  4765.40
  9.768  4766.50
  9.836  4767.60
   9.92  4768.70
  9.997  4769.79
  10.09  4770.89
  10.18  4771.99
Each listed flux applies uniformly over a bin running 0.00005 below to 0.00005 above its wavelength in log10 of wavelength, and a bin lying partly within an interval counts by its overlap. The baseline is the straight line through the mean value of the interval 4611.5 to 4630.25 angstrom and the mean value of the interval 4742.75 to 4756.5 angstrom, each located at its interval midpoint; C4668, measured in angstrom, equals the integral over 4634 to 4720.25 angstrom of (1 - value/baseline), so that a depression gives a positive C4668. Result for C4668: 6.7 angstrom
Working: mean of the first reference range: 10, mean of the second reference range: 11.1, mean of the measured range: 9.68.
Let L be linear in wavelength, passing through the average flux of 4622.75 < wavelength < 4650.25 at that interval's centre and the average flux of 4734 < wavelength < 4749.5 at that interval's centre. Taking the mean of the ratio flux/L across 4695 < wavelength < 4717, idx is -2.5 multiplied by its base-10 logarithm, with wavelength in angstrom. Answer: 0.15 mag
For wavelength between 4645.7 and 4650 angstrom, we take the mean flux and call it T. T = 10.1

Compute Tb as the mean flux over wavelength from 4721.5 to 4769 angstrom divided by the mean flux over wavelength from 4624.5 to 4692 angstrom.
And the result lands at 1.1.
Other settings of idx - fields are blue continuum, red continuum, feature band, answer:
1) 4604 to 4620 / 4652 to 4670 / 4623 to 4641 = -0.01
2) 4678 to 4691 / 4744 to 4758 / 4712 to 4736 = 0.09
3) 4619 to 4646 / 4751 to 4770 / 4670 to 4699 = 0.04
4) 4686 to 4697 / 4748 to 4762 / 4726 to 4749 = -0.01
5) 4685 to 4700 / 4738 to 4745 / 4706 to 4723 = 0.09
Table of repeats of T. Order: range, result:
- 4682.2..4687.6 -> 9.73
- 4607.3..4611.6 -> 10.1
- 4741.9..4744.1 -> 11.1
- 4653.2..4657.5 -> 9.76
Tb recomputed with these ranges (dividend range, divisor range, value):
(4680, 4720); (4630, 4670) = 0.97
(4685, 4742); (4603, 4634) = 0.97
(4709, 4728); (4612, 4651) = 0.96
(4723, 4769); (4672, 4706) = 1.09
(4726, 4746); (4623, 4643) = 1.05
